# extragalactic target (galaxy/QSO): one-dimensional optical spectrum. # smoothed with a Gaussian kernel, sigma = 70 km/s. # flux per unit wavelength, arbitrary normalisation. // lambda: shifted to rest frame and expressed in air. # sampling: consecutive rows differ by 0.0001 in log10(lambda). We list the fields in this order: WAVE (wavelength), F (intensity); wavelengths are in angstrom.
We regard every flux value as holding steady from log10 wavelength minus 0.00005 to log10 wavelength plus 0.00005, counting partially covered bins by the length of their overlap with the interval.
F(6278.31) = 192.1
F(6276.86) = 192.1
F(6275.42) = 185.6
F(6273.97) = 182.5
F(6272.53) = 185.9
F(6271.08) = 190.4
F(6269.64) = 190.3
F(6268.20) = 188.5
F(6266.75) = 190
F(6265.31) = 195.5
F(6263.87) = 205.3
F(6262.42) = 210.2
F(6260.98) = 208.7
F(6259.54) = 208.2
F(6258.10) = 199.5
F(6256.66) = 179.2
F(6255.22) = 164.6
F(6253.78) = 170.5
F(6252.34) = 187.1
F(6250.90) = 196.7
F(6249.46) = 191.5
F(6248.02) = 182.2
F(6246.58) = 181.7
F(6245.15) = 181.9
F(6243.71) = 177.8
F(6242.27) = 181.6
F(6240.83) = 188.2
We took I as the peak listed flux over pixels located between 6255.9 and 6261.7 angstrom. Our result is 208.7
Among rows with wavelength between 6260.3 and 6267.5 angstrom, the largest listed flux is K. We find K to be 210.2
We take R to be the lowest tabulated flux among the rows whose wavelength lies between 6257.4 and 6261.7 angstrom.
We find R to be 199.5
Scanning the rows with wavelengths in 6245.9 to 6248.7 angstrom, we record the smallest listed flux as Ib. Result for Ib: 181.7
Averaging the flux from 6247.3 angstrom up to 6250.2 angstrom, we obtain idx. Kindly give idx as 187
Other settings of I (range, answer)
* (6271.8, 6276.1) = 185.9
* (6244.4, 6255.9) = 196.7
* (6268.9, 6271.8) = 190.4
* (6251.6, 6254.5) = 187.1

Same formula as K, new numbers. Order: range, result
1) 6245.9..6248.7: 182.2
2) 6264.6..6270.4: 195.5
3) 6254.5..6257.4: 179.2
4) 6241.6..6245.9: 181.9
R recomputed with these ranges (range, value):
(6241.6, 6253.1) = 177.8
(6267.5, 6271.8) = 188.5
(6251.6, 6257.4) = 164.6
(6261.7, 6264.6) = 205.3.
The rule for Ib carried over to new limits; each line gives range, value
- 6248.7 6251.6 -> 191.5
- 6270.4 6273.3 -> 185.9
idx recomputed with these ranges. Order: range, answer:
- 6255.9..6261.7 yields 199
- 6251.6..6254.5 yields 179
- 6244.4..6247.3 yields 182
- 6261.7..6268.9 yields 198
